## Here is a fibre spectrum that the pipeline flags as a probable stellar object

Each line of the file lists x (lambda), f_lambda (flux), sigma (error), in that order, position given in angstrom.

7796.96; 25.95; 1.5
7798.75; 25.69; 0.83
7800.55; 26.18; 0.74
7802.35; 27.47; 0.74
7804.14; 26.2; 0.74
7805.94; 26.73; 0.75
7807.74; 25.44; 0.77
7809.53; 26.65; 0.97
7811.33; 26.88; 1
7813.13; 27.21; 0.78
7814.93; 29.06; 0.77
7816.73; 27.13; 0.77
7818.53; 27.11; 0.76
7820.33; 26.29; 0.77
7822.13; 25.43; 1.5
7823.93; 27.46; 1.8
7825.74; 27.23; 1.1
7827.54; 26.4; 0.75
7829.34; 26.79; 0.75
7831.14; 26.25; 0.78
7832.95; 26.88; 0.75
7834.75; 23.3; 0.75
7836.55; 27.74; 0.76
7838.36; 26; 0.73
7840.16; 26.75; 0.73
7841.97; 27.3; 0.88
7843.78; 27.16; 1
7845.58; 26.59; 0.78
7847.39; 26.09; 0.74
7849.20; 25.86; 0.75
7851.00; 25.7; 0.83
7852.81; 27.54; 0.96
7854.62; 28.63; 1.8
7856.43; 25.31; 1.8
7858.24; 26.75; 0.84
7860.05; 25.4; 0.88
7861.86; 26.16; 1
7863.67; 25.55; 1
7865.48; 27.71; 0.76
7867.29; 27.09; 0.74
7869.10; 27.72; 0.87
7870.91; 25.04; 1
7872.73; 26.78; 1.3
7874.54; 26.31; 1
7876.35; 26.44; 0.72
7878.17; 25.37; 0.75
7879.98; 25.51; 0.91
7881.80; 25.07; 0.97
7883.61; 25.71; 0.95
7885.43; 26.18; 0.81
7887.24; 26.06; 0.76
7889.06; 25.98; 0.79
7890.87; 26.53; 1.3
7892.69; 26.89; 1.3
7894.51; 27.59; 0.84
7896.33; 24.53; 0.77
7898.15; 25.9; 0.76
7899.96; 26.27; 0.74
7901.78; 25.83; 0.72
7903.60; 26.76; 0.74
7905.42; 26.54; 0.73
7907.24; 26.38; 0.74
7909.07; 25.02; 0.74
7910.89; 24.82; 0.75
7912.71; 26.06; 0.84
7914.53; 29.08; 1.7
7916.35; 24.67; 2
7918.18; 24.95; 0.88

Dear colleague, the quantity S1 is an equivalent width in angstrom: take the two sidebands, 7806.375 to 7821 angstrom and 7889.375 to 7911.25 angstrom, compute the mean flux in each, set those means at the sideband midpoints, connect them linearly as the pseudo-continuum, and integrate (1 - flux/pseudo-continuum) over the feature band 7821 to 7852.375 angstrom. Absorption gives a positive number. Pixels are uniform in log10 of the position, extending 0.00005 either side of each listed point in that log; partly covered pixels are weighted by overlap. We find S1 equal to 0.4 angstrom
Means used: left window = 27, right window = 26.1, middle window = 26.4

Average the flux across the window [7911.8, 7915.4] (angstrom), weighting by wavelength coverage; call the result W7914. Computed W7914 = 27.6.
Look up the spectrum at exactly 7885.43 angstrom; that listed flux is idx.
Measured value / 26.18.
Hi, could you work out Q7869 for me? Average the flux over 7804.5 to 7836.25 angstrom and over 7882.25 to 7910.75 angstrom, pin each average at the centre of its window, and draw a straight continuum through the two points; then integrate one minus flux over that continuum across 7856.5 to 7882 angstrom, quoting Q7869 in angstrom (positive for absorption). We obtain 0.1 angstrom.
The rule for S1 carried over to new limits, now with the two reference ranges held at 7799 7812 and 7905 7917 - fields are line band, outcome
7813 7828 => -0.4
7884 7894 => -0.1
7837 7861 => -0.2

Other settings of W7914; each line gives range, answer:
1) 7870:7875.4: 26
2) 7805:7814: 26.6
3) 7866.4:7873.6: 26.6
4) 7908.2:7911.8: 24.9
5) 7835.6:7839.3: 26.8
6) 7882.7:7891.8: 26.1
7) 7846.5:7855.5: 26.8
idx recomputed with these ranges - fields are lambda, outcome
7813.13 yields 27.21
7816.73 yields 27.13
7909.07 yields 25.02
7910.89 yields 24.82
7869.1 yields 27.72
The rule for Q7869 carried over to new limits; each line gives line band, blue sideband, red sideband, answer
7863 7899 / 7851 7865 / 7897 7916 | 0.2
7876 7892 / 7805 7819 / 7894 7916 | 0.3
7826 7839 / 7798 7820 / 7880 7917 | 0.2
